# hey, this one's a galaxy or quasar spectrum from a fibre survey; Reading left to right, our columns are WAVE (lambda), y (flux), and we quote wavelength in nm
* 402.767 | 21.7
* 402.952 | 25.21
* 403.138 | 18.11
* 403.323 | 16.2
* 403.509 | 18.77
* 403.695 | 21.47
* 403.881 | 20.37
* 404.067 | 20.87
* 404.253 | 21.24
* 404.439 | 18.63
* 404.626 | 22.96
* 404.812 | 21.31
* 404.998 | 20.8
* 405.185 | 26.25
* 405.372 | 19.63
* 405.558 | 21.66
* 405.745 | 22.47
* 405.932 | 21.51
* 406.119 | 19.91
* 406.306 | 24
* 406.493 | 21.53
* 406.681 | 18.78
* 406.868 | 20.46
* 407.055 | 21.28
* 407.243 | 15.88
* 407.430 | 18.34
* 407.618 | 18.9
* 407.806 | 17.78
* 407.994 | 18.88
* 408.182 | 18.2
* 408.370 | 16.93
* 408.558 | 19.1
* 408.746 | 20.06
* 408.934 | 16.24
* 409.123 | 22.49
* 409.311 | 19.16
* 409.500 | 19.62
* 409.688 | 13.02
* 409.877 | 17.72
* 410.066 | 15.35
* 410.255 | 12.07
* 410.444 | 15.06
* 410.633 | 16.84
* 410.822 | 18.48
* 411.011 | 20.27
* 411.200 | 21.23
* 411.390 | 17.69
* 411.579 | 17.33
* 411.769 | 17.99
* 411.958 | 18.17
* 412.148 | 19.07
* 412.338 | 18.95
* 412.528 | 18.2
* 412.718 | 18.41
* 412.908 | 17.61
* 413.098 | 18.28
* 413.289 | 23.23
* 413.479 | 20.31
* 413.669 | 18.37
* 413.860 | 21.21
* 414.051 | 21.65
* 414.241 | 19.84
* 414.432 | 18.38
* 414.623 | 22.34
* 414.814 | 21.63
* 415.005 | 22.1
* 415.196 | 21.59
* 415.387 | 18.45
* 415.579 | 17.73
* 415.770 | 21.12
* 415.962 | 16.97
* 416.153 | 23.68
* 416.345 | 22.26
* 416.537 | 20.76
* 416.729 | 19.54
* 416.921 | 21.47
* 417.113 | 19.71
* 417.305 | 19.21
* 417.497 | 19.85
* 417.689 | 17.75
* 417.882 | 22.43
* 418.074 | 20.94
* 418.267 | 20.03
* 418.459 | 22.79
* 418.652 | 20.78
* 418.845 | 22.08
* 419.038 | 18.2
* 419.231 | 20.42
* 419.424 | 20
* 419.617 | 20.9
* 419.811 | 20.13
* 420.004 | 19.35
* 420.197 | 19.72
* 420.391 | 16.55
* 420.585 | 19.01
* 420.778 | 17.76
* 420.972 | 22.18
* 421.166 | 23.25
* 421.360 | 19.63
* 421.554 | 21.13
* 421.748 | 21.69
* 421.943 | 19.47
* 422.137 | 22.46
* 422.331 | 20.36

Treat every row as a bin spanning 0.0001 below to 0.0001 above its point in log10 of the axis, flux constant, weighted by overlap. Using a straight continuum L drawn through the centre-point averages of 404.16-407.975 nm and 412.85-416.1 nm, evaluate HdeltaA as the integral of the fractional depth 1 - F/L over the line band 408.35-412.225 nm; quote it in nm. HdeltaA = 0.49 nm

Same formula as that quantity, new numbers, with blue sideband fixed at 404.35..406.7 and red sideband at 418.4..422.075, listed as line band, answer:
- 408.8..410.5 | 0.35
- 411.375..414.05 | 0.24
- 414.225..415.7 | 0.03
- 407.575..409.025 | 0.21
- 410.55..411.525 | 0.10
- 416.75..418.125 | 0.03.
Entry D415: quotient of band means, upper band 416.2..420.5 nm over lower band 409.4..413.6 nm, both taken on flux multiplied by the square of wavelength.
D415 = 1.16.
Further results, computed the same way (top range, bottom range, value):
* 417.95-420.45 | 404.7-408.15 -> 1.05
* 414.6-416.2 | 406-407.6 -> 1.07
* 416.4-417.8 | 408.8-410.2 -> 1.17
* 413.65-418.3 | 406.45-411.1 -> 1.17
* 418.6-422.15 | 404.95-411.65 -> 1.13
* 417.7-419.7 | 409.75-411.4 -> 1.26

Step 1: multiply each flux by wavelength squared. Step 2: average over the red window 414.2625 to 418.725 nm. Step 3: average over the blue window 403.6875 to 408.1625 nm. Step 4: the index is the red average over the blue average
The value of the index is 1.0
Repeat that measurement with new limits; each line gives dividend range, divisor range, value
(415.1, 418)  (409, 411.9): 1.18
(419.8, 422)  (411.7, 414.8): 1.06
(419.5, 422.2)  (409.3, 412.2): 1.22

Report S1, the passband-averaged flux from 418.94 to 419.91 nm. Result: 19.9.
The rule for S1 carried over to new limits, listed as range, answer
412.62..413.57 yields 19.6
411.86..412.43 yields 18.7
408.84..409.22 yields 19.4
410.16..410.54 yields 13.6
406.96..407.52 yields 18.5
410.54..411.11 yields 18.6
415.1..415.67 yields 19.3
